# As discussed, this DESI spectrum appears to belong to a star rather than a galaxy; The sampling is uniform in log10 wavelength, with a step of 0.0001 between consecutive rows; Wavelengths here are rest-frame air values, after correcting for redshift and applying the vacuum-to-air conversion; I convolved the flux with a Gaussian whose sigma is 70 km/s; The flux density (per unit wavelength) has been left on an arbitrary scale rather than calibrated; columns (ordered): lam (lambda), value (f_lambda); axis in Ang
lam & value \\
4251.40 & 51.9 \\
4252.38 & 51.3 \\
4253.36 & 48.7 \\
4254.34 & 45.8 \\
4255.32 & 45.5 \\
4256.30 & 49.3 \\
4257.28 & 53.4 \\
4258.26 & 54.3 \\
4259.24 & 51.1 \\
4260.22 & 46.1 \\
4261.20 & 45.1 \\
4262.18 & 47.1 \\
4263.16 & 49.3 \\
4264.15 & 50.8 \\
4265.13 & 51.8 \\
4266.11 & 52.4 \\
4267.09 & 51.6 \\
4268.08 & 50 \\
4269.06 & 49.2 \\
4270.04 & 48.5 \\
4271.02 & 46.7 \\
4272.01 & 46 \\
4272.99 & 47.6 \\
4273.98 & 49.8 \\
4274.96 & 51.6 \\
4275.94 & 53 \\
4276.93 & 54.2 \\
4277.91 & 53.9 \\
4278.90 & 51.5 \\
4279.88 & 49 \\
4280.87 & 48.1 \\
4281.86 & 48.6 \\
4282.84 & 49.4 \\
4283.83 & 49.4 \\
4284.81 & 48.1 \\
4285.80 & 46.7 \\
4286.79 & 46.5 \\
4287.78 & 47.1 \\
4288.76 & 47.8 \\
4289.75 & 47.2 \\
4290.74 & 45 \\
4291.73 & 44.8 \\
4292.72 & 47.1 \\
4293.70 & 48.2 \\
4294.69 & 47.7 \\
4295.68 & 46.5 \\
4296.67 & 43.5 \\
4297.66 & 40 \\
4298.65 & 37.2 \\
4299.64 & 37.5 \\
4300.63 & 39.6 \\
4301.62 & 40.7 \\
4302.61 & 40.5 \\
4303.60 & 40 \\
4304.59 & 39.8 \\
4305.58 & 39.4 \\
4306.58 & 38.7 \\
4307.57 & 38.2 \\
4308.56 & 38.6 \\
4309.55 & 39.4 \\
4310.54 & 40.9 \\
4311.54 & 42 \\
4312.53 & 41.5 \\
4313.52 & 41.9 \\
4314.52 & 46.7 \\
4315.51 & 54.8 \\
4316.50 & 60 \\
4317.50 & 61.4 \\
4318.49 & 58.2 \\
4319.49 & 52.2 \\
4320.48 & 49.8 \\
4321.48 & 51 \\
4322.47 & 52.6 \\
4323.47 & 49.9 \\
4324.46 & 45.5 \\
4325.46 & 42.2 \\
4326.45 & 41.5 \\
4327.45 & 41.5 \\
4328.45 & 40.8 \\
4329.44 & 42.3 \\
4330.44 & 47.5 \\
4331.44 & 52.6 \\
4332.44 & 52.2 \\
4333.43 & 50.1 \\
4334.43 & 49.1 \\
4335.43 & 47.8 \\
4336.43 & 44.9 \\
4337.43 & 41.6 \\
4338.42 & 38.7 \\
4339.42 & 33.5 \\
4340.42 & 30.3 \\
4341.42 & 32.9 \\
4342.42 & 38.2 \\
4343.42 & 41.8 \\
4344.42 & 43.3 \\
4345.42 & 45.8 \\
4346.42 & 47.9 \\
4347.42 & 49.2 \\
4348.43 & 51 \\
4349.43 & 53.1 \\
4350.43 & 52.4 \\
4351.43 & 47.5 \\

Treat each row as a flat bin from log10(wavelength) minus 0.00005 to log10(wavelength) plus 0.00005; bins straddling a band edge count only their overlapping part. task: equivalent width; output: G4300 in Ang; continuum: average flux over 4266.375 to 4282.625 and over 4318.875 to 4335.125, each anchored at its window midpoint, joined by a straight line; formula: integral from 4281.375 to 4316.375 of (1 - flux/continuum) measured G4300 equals 3.6 Ang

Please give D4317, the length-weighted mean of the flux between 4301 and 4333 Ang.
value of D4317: 45.8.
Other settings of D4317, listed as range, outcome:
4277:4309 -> 44.7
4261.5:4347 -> 46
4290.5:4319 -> 44.1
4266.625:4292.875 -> 48.8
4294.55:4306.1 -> 40.8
